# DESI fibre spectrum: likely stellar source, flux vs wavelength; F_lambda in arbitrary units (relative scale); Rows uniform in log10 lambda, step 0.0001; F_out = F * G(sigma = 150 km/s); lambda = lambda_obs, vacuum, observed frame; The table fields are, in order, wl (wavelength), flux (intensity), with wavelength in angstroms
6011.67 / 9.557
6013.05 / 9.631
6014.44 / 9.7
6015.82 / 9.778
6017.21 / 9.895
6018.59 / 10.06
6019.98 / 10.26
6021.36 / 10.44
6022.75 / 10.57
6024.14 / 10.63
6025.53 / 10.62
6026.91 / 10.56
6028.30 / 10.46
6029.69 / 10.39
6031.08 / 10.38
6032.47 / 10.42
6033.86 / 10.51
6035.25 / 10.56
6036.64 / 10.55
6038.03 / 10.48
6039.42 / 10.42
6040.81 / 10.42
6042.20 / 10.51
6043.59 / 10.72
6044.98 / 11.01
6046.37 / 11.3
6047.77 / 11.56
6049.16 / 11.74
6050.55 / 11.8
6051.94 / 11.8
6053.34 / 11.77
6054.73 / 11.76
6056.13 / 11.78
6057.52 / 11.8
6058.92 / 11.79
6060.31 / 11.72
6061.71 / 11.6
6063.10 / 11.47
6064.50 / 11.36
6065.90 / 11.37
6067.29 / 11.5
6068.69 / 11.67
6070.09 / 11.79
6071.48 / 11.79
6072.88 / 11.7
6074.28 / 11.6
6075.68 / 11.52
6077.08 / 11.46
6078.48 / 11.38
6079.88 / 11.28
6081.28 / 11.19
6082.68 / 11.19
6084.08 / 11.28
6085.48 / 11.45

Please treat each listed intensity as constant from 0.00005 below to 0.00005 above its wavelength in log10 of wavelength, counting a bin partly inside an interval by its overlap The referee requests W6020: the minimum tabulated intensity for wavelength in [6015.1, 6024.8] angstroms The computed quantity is 9.778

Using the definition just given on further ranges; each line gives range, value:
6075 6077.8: 11.46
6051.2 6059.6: 11.76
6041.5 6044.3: 10.51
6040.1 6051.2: 10.42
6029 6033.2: 10.38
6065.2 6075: 11.37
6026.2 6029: 10.46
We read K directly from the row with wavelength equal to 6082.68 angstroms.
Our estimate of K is 11.19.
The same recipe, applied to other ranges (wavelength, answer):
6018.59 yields 10.06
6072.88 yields 11.7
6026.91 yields 10.56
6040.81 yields 10.42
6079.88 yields 11.28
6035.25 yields 10.56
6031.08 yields 10.38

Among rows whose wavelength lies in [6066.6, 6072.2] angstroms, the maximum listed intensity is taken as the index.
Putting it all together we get 11.79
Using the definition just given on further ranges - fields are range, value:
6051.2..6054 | 11.8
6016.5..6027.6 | 10.63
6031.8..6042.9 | 10.56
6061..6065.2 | 11.6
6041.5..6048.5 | 11.56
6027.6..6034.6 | 10.51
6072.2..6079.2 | 11.7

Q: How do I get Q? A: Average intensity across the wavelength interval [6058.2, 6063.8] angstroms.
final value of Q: 11.6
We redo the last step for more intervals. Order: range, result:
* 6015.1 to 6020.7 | 10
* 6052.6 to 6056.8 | 11.7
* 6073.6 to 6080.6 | 11.4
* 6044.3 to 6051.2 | 11.5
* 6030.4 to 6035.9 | 10.5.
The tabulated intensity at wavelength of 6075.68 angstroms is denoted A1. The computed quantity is 11.52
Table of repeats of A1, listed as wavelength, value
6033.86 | 10.51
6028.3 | 10.46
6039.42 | 10.42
